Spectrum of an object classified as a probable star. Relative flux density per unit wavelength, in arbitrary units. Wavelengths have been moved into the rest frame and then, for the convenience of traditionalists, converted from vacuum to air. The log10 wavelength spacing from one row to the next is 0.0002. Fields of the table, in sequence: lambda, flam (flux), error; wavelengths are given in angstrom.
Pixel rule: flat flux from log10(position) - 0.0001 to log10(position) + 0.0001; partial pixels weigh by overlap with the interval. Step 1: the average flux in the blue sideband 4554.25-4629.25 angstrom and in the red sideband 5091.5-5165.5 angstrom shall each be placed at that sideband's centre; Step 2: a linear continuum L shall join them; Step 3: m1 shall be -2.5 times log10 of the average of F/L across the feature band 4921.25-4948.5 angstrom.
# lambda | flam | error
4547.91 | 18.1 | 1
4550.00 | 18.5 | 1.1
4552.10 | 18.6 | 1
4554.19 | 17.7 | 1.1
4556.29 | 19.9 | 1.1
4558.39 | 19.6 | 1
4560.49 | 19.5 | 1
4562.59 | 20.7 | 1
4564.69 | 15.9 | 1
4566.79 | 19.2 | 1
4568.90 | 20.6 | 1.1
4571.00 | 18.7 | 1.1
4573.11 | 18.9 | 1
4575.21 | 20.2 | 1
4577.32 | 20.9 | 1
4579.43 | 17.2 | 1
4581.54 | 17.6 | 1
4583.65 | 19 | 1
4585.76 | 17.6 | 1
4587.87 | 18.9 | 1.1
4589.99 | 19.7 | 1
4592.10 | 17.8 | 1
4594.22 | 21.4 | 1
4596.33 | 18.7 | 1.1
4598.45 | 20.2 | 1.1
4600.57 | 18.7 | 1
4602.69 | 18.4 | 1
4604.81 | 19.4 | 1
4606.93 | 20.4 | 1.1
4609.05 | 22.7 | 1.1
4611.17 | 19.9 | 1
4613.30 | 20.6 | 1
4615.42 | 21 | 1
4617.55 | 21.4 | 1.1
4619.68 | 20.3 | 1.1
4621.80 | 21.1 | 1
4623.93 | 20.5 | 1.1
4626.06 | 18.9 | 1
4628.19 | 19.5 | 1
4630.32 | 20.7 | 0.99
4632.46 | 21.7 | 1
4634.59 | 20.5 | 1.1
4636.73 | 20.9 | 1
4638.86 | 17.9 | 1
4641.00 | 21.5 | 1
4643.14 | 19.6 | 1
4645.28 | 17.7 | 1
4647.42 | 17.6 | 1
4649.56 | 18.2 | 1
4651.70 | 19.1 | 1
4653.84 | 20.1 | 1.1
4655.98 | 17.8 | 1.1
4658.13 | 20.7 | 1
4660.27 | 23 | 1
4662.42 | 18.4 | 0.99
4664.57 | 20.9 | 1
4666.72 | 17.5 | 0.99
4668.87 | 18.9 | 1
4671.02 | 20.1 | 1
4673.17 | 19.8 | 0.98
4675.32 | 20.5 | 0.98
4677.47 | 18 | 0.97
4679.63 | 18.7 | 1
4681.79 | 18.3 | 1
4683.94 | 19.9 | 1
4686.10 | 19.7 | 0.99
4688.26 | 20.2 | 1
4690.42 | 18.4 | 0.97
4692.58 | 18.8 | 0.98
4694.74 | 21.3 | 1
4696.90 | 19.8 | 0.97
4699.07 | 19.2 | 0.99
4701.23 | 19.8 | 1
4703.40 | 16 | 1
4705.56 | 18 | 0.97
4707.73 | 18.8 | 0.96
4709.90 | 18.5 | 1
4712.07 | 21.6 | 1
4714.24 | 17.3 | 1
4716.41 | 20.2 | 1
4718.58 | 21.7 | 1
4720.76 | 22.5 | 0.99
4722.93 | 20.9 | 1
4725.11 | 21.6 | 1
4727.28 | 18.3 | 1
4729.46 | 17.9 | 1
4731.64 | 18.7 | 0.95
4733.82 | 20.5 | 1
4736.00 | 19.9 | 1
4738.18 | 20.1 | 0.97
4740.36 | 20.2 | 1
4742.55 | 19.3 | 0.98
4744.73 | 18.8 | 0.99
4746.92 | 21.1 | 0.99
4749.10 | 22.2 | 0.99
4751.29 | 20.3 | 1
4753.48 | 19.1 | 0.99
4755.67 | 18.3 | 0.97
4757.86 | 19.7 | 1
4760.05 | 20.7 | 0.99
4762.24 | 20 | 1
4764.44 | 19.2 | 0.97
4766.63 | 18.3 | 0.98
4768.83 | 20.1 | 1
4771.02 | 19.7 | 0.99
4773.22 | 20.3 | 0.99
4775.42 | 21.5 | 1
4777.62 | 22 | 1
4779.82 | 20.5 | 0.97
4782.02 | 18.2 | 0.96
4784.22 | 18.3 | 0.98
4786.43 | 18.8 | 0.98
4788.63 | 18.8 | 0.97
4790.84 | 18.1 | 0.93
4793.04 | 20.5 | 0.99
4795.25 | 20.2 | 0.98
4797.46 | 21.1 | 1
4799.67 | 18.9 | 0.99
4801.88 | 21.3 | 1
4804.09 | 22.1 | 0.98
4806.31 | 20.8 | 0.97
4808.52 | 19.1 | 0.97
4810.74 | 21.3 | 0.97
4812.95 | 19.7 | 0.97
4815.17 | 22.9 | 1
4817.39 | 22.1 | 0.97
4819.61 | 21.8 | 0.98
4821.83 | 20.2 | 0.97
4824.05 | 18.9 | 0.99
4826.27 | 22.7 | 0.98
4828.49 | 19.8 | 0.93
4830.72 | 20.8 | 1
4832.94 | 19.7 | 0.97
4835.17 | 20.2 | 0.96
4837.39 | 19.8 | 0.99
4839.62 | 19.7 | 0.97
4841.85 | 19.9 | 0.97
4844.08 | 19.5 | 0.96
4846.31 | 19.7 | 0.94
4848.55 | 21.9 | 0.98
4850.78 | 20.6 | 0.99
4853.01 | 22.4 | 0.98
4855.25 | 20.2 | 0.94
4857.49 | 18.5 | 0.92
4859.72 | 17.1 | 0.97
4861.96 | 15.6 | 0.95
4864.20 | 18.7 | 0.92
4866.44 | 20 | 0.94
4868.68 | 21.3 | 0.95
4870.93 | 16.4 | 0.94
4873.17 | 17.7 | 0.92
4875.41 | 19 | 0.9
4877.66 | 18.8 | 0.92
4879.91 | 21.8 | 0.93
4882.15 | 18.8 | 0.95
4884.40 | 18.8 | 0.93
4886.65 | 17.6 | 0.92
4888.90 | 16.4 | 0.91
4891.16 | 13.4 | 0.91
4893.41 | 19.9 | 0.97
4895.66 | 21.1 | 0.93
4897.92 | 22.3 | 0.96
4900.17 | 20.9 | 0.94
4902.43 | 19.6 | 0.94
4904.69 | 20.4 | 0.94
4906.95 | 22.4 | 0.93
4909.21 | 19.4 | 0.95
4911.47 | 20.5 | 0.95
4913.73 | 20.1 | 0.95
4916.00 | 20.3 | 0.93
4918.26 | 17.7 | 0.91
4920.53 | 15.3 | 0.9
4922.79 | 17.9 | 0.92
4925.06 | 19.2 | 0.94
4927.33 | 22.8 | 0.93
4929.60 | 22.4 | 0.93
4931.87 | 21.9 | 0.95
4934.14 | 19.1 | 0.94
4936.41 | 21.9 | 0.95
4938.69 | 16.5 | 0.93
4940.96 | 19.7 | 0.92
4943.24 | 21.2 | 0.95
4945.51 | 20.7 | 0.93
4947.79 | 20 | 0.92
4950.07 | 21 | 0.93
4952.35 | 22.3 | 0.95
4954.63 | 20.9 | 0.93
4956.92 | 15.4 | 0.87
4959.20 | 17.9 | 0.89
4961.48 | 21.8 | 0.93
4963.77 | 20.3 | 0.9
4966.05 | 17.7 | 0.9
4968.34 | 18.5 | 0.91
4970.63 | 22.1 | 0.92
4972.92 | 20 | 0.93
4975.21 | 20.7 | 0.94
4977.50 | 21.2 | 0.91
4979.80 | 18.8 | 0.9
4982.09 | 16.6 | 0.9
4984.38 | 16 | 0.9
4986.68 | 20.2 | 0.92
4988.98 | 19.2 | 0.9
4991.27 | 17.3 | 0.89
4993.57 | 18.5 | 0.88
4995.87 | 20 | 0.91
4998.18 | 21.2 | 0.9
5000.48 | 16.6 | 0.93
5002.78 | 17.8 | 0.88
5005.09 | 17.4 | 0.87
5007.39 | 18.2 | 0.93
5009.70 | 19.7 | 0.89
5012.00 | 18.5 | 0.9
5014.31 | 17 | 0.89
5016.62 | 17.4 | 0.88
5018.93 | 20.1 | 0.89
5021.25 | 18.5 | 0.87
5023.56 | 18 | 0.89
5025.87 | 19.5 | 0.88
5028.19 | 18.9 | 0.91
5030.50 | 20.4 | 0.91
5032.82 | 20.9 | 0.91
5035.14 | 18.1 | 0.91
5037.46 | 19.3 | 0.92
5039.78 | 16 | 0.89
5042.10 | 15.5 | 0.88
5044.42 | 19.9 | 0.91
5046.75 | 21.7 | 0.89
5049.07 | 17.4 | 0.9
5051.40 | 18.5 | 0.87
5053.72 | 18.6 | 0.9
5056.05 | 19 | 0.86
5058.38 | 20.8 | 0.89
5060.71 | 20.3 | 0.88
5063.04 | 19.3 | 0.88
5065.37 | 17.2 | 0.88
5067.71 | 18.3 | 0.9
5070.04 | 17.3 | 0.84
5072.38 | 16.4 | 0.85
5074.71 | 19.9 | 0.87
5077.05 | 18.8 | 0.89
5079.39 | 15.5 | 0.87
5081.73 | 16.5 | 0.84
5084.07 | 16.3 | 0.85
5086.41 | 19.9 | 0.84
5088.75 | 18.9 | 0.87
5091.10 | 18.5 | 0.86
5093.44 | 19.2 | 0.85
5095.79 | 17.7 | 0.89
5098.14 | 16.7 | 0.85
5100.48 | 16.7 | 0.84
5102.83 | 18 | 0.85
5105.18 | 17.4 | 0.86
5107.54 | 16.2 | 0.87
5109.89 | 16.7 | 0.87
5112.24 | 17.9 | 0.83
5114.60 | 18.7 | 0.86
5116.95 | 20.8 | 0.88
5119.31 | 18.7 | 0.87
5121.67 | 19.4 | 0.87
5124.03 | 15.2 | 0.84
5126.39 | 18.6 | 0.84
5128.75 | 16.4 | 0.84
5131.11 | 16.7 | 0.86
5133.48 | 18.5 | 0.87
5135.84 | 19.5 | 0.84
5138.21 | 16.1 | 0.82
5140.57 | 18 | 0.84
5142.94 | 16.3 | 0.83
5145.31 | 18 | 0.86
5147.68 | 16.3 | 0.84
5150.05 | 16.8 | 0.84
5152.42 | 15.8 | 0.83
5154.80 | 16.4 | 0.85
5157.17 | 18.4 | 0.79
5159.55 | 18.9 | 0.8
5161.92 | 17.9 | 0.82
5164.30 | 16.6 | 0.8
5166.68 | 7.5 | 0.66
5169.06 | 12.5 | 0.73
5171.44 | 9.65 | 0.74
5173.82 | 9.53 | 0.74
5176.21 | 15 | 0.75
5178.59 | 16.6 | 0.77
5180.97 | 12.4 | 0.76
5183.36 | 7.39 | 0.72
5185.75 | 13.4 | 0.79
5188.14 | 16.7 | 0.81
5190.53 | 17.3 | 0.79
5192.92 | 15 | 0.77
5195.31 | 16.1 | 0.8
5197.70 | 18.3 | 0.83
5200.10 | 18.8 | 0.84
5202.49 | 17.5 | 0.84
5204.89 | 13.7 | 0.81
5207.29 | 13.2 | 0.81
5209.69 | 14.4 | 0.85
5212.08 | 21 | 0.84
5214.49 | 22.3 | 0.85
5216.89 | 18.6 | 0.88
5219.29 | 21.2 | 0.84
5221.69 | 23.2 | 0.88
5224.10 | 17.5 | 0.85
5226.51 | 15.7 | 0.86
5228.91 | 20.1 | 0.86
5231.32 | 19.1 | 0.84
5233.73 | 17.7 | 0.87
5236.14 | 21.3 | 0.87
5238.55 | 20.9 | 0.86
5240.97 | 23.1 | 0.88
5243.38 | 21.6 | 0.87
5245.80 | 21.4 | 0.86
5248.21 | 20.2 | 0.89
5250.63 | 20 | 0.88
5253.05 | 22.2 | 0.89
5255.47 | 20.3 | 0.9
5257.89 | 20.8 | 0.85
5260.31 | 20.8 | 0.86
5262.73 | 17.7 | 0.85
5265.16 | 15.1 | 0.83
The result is -0.11 mag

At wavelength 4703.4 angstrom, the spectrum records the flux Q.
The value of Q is 16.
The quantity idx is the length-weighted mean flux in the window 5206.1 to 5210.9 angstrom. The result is 13.9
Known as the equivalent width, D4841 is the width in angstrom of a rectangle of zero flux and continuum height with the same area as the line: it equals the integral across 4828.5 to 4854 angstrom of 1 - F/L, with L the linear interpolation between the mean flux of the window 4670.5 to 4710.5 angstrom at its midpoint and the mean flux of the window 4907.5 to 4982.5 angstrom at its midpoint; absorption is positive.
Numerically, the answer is -1.1 angstrom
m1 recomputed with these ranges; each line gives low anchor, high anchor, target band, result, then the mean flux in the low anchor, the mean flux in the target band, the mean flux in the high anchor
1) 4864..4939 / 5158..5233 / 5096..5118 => -0.04 mag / 19.5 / 17.7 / 16.1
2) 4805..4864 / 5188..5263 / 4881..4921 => 0.04 mag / 20.2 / 19.2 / 19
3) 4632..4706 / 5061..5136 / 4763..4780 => -0.06 mag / 19.4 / 20.2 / 17.9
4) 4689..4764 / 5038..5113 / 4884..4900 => 0.02 mag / 19.7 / 18.6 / 18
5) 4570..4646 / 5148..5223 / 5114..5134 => -0.11 mag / 19.7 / 18.1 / 15.9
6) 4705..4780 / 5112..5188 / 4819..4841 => -0.07 mag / 19.9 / 20.3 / 15.9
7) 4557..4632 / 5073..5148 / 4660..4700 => -0.01 mag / 19.6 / 19.5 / 17.8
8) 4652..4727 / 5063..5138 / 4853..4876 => 0.01 mag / 19.6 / 18.6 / 17.8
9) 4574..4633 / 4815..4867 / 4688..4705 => 0.04 mag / 19.8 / 19.1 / 20.1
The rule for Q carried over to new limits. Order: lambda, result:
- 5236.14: 21.3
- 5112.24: 17.9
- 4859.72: 17.1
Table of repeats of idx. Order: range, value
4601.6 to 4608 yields 19.4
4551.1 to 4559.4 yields 19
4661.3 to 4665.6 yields 19.6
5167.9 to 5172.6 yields 11.1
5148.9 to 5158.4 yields 16.9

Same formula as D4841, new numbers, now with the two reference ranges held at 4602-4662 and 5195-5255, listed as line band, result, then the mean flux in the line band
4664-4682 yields 0.7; 19.2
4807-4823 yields -1.0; 21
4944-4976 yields -0.6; 20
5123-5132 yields 1.2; 16.8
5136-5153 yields 2.1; 17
